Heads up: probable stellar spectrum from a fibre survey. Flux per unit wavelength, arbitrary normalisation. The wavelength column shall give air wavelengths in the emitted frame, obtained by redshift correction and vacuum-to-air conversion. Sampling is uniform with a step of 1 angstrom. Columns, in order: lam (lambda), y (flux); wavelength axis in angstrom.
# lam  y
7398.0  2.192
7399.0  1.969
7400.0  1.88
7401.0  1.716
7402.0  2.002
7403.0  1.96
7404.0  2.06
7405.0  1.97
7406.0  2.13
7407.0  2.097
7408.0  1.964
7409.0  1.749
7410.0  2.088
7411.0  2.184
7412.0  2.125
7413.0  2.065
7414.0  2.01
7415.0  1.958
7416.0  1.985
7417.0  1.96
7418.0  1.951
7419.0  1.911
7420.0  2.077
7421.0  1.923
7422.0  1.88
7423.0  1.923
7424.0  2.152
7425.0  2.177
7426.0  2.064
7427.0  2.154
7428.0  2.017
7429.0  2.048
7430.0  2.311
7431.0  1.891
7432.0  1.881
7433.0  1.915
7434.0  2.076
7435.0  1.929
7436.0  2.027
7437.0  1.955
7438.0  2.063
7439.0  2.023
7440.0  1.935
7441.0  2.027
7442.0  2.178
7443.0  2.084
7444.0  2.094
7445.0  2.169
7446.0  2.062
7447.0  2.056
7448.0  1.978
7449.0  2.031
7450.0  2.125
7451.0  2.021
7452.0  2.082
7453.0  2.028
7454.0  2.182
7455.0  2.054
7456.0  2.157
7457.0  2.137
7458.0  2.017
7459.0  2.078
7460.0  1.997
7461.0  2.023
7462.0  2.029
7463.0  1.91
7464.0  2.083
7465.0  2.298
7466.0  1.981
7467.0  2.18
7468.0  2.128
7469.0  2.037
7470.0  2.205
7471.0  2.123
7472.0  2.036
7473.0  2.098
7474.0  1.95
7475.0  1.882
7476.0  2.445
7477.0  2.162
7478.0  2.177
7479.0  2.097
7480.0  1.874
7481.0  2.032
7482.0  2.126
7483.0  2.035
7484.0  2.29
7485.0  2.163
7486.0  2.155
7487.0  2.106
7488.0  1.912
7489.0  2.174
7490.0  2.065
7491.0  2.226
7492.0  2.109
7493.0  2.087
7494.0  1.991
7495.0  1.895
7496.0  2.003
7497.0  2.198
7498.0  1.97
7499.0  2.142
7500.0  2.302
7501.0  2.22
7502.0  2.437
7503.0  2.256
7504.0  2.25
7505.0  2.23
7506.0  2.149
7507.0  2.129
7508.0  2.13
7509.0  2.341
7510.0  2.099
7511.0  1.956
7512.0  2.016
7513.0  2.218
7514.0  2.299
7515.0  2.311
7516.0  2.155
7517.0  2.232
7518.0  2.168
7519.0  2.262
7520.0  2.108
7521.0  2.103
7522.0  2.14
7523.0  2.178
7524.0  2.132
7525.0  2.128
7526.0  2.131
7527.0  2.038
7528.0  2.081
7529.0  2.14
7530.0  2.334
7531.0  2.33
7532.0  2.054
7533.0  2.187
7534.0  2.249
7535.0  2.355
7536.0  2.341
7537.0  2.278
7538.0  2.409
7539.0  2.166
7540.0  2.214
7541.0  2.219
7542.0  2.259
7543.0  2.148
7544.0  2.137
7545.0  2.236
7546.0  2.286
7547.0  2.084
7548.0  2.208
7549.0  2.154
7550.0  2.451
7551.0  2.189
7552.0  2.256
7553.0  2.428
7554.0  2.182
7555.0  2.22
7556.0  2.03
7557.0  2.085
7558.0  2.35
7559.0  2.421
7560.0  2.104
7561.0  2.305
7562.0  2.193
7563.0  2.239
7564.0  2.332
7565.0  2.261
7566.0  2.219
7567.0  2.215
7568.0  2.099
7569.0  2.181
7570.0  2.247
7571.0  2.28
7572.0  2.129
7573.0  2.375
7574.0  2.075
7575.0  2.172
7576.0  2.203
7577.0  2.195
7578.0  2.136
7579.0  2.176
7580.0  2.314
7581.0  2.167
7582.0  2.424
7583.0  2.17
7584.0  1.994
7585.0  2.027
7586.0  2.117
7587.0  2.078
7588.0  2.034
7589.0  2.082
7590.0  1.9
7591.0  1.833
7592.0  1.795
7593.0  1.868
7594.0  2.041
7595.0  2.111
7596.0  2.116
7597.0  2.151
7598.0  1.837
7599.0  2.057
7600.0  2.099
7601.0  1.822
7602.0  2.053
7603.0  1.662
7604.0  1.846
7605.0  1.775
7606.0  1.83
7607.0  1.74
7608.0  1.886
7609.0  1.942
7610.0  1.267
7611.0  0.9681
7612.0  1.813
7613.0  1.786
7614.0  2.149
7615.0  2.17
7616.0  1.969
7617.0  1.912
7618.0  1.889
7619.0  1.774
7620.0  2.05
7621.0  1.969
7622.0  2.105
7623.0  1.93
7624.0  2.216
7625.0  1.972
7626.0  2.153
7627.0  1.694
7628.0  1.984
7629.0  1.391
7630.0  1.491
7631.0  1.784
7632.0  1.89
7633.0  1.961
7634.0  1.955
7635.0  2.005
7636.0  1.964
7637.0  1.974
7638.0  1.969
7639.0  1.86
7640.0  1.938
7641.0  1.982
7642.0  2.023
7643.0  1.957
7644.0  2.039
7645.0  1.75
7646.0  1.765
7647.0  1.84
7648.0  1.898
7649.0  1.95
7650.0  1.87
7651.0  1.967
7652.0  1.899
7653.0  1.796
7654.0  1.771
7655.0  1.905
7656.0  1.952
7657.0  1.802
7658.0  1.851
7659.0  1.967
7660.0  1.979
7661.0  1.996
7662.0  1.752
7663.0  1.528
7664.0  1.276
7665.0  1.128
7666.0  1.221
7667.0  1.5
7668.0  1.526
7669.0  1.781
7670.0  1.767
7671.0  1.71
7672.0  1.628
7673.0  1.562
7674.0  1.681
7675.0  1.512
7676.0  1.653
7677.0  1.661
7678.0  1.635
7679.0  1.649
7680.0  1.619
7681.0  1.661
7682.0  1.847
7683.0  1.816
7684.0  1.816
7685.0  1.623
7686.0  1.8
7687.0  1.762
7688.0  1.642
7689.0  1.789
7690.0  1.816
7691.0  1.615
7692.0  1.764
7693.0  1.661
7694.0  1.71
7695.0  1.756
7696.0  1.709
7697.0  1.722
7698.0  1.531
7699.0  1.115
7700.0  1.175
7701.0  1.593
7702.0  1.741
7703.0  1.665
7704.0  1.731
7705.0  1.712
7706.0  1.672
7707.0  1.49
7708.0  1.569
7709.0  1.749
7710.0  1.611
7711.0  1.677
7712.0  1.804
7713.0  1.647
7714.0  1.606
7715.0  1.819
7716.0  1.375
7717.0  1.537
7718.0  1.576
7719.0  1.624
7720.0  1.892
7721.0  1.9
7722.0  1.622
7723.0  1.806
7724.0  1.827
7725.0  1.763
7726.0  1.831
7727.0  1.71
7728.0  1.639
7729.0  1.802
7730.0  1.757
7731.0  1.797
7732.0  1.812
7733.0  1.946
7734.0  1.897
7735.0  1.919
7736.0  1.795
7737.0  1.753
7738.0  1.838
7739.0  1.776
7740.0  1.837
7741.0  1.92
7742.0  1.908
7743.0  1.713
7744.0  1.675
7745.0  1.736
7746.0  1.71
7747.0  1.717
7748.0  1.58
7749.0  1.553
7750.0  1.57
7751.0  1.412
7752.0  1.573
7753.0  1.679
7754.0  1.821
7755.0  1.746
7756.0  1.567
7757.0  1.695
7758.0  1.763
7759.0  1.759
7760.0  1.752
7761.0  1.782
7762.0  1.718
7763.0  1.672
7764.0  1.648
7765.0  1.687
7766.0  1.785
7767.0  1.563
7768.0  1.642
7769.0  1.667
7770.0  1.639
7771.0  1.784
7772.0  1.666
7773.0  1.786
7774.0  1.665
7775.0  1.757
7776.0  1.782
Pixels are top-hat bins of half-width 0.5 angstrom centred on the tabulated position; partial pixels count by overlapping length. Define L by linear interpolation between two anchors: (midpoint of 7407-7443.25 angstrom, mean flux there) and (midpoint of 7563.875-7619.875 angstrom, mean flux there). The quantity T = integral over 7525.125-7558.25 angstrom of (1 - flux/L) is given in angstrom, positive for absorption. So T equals -3.34 angstrom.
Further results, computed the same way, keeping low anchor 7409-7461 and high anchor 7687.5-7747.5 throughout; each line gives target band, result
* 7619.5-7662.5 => -2.6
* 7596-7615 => 0.1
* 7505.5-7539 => -4.3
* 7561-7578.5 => -3.1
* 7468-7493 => -1.5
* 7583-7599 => -1.3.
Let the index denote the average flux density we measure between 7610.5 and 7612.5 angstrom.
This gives 1.39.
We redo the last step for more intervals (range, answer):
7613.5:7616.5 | 2.1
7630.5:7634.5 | 1.9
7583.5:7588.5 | 2.05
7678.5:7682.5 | 1.69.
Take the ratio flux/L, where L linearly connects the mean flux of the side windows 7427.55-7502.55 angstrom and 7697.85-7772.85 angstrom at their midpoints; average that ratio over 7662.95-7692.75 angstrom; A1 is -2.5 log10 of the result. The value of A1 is 0.09 mag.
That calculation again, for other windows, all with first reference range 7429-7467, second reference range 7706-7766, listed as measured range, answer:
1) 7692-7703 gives 0.116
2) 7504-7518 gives -0.103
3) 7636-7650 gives -0.054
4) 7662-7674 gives 0.176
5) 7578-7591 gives -0.119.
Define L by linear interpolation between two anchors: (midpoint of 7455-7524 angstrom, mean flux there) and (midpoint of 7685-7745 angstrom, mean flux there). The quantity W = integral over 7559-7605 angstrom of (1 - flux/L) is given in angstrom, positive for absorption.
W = -3.5 angstrom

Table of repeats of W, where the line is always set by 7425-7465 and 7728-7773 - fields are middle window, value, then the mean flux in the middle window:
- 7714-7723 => 0.5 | 1.67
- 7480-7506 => -1.7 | 2.13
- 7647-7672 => 1.2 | 1.74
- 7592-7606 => -0.4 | 1.95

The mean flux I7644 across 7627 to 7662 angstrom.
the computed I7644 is 1.88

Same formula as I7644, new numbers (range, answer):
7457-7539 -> 2.14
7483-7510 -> 2.15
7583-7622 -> 1.91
